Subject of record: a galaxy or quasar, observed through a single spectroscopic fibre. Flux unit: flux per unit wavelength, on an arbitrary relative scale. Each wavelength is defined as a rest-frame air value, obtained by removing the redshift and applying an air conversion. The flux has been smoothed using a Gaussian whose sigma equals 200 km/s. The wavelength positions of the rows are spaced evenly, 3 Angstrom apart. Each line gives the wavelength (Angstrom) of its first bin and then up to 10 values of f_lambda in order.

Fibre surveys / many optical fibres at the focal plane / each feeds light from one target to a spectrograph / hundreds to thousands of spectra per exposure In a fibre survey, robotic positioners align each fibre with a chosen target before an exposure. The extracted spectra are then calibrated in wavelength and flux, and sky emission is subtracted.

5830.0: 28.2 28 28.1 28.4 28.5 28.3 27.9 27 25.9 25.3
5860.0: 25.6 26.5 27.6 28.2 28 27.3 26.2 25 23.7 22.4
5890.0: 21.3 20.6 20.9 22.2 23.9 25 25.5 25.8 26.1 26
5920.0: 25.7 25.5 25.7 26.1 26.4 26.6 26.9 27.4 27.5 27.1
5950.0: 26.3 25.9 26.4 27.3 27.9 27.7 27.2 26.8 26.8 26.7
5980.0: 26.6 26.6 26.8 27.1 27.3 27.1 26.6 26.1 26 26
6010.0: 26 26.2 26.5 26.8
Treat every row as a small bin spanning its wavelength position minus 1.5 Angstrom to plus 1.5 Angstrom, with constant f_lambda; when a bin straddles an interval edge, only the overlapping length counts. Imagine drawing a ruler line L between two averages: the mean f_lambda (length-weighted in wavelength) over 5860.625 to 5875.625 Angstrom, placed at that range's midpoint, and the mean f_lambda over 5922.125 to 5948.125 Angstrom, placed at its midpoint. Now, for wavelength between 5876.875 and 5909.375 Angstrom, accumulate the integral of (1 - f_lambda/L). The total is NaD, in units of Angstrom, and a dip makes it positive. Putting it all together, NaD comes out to 4.6 Angstrom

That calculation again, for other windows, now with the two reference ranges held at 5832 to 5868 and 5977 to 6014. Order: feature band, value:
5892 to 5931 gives 3.4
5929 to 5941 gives 0.1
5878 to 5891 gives 1.7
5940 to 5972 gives -0.4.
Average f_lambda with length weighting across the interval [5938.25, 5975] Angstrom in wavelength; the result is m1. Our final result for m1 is 27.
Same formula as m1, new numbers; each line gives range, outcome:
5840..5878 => 27.2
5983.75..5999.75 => 26.9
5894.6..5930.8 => 24.9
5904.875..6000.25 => 26.6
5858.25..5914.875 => 24.8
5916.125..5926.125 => 25.7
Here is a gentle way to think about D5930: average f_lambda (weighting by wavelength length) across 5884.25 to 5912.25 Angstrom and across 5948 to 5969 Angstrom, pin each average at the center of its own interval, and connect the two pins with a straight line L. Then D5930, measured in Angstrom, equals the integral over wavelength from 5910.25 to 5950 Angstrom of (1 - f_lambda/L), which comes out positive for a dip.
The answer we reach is -2.0 Angstrom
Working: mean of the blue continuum 23.1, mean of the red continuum 27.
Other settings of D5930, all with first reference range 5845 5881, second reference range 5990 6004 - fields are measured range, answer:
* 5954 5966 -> -0.23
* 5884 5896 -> 2.31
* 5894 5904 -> 1.65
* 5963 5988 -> -0.18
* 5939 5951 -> -0.15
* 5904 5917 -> 0.55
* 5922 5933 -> 0.35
